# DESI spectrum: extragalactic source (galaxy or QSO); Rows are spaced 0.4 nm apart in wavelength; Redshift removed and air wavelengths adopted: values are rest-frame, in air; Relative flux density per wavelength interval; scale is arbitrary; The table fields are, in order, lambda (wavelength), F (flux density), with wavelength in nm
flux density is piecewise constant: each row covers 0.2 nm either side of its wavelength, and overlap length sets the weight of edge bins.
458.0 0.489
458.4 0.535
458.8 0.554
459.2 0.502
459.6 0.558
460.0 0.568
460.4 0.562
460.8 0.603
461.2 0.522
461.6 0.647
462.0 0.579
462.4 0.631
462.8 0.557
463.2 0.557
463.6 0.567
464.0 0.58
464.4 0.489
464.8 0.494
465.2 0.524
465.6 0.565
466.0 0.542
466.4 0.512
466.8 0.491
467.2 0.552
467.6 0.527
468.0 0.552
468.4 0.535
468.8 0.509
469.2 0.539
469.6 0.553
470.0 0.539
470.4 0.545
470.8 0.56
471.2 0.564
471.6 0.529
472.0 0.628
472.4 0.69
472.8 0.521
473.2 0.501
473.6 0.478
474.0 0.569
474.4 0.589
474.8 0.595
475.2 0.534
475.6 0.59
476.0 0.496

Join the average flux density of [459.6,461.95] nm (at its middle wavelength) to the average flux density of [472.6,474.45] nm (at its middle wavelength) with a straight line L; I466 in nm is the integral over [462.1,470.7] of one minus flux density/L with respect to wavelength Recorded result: 0.22 nm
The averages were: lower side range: 0.578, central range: 0.542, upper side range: 0.527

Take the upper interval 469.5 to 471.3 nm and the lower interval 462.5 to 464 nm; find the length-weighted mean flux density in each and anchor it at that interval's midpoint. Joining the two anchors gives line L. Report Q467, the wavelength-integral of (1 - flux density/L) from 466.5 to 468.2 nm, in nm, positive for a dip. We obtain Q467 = 0.09 nm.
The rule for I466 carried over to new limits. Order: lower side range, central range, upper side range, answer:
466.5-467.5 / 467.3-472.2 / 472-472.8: 0.24 nm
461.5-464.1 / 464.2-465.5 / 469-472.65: 0.17 nm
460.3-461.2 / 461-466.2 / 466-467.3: -0.11 nm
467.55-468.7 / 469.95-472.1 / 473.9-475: 0.00 nm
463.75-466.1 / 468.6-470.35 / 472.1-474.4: 0.03 nm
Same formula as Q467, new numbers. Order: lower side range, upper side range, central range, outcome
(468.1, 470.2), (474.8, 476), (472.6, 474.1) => 0.10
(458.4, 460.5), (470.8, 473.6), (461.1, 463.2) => -0.14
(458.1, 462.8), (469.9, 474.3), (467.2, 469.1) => 0.09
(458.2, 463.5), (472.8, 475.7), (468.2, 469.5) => 0.06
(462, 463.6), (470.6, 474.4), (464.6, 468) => 0.27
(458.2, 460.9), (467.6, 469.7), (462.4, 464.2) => -0.09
